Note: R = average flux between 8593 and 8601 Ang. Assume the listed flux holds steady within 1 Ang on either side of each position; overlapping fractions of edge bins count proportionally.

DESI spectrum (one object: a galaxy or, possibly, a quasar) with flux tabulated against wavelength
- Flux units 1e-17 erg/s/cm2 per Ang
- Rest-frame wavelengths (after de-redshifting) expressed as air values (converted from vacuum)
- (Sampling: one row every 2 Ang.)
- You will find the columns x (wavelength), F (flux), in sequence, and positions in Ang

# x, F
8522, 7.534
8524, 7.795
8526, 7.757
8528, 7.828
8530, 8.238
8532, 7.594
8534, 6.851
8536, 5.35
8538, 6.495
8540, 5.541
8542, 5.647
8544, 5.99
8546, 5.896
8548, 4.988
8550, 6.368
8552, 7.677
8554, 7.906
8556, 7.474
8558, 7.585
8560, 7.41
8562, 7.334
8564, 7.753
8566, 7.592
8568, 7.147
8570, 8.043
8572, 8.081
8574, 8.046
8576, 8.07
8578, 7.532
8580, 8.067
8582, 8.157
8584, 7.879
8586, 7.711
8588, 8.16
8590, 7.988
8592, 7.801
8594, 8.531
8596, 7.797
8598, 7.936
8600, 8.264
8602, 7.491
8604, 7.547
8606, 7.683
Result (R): 8.13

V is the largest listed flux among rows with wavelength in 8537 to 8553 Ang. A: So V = 7.677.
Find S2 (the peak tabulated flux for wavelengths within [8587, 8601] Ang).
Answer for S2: 8.531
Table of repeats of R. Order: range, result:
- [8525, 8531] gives 7.94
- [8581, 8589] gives 7.98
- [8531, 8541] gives 6.37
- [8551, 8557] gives 7.69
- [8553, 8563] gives 7.54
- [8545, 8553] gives 6.23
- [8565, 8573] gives 7.72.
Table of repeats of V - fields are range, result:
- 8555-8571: 8.043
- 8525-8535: 8.238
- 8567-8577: 8.081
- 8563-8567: 7.753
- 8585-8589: 8.16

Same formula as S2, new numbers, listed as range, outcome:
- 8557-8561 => 7.585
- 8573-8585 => 8.157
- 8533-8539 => 6.851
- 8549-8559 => 7.906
